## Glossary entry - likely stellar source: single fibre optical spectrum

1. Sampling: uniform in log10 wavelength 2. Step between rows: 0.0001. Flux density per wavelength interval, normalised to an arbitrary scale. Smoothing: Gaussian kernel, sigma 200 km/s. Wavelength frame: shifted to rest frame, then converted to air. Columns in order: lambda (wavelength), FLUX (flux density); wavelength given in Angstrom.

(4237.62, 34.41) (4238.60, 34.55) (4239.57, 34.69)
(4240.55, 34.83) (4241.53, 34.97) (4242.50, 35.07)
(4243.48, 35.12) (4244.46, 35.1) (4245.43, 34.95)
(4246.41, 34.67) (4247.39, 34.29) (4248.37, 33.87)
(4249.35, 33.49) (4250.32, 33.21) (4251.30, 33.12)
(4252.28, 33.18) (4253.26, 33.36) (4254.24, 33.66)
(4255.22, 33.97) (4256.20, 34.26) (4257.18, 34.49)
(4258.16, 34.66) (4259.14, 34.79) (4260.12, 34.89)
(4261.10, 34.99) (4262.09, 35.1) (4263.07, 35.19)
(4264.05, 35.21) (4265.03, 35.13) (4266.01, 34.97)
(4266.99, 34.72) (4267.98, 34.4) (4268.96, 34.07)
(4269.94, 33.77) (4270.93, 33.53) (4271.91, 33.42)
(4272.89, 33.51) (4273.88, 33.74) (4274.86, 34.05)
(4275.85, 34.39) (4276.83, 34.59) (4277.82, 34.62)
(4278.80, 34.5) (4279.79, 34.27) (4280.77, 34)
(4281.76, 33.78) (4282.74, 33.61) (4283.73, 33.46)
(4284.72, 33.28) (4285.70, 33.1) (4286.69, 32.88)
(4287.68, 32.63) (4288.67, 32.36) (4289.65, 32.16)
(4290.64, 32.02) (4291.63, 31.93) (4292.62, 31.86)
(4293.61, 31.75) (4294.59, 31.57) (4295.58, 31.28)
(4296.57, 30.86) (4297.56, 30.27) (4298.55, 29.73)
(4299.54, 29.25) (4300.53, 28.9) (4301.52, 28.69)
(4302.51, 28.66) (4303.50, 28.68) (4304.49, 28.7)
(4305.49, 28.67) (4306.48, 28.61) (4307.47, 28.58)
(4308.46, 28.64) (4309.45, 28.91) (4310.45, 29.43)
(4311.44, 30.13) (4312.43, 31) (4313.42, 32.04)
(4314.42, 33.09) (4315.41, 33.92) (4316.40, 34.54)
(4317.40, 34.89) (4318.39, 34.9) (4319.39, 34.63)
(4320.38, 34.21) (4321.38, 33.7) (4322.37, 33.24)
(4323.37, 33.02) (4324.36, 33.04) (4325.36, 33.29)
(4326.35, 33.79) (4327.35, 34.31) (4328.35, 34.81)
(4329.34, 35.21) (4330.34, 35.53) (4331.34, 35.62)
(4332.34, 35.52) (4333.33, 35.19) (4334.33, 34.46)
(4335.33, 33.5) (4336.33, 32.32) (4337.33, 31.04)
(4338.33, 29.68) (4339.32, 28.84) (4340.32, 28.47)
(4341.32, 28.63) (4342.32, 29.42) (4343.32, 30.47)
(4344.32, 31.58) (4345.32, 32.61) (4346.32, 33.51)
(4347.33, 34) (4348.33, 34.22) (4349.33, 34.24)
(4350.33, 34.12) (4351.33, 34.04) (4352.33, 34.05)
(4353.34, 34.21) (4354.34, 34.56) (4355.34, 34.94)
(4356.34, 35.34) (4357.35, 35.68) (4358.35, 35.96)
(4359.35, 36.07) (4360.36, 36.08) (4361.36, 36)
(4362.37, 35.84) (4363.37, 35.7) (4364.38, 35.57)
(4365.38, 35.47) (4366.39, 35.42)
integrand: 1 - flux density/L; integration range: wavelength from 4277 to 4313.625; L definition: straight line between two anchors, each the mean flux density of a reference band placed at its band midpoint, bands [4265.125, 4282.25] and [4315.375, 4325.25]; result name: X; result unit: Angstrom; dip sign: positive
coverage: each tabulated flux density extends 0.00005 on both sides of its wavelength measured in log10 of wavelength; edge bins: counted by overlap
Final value 3.1 Angstrom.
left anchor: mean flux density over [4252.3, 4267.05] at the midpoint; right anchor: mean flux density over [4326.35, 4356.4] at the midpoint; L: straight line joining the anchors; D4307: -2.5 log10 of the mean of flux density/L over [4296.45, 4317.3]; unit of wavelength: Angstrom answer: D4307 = 0.12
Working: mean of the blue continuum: 34.6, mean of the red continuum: 33.1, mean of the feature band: 30.1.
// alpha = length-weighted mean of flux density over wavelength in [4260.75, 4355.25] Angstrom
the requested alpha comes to 32.7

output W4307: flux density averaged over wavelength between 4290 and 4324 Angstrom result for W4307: 31.2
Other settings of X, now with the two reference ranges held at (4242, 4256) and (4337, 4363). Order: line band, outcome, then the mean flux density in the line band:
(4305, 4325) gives 0.93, 32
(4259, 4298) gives 0.40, 33.5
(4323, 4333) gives -0.30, 34.5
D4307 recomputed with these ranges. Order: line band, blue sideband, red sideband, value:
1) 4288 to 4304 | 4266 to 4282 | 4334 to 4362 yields 0.11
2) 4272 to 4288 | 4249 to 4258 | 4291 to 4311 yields -0.08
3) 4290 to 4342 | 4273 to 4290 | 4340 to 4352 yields 0.04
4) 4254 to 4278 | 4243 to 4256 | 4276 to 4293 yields -0.02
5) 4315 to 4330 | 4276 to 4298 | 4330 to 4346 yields -0.06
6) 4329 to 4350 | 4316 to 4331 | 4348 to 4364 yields 0.07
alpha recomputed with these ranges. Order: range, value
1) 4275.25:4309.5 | 31.5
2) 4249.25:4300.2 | 33.4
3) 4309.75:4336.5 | 33.7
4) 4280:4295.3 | 32.7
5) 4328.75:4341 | 32.9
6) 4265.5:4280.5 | 34.2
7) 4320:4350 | 32.9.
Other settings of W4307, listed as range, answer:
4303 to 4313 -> 29.2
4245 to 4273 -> 34.2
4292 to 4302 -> 30.4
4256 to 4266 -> 34.9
